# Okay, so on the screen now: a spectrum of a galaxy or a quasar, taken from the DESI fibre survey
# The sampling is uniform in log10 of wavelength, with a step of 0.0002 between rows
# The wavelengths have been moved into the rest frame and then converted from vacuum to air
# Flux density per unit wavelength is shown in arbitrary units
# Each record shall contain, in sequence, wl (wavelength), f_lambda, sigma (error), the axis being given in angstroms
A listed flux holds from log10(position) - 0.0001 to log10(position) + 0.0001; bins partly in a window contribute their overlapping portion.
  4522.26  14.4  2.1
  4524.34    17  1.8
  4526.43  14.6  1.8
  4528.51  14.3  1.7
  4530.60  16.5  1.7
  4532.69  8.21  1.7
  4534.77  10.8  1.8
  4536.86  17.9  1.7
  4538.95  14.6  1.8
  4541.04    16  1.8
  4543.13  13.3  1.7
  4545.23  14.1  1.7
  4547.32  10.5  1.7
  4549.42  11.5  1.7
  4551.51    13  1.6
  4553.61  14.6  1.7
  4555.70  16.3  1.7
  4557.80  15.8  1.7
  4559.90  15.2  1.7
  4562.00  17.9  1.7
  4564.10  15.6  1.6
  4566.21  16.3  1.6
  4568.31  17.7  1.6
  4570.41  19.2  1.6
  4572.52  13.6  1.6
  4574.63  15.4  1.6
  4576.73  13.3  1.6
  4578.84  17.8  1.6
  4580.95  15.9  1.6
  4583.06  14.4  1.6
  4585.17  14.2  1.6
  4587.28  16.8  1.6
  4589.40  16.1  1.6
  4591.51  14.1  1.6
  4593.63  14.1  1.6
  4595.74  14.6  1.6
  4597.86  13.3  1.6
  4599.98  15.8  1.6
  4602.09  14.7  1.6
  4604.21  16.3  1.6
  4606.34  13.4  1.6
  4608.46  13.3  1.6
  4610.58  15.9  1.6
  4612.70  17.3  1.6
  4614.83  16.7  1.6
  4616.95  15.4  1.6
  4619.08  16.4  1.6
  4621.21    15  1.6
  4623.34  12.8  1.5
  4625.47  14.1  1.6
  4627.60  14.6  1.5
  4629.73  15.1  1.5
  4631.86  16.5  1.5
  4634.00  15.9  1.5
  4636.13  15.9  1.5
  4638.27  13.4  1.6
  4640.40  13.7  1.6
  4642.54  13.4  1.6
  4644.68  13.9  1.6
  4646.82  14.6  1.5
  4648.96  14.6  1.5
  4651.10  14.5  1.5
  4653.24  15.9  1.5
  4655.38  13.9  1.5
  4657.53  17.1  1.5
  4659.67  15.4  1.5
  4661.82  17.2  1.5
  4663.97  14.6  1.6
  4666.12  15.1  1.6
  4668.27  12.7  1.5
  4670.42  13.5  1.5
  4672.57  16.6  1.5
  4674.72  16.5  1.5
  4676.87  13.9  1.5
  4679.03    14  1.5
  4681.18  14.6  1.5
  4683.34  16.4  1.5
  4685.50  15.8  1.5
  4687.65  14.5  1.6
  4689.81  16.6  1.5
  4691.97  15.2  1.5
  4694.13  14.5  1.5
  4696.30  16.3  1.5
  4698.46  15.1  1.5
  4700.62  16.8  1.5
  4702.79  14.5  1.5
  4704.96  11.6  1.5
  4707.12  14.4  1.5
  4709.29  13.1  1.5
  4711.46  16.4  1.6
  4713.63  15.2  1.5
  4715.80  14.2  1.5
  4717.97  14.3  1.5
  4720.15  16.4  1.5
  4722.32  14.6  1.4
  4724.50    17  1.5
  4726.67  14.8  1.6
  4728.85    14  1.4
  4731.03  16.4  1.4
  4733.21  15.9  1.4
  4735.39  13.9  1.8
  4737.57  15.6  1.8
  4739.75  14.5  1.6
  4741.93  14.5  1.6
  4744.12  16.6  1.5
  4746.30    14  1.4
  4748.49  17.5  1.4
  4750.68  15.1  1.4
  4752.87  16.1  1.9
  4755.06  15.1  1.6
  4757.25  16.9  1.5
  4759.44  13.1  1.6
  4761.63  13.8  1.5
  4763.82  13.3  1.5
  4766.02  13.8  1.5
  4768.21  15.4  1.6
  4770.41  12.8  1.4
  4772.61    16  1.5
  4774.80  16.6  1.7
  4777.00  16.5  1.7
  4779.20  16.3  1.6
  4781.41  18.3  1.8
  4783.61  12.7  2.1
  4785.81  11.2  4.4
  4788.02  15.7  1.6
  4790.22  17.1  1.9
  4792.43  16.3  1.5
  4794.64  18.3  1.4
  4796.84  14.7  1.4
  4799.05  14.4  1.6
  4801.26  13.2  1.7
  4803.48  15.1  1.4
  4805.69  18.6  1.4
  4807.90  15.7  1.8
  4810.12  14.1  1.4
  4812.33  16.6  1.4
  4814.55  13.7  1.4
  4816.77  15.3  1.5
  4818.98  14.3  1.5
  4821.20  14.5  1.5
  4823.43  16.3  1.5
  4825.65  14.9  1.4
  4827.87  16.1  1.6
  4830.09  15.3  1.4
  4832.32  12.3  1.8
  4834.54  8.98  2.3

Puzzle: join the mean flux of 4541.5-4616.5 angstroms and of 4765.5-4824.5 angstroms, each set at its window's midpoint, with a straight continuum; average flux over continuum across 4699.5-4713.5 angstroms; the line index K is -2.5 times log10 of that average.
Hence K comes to 0.05 mag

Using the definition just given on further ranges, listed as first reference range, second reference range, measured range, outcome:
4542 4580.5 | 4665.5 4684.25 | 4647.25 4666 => -0.04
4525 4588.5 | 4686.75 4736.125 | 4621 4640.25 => 0.01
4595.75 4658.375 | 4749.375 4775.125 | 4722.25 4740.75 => -0.03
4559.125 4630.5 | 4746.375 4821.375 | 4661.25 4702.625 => 0.01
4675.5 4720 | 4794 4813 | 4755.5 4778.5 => 0.03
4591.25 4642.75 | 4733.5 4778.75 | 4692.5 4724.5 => 0.01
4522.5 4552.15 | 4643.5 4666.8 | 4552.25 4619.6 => -0.09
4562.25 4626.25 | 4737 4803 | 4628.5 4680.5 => 0.03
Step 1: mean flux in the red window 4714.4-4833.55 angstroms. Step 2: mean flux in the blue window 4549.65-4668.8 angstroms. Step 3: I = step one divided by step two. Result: 1.00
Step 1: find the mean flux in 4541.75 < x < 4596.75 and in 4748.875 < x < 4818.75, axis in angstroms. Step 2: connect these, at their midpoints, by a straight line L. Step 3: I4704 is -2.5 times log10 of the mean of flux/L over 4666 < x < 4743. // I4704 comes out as 0.01 mag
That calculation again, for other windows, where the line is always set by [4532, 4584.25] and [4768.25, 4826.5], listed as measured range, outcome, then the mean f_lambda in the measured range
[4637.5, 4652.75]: 0.067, 14.1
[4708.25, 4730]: 0.012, 15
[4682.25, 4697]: -0.034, 15.6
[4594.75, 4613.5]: -0.001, 14.9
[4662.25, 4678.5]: 0.021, 14.8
